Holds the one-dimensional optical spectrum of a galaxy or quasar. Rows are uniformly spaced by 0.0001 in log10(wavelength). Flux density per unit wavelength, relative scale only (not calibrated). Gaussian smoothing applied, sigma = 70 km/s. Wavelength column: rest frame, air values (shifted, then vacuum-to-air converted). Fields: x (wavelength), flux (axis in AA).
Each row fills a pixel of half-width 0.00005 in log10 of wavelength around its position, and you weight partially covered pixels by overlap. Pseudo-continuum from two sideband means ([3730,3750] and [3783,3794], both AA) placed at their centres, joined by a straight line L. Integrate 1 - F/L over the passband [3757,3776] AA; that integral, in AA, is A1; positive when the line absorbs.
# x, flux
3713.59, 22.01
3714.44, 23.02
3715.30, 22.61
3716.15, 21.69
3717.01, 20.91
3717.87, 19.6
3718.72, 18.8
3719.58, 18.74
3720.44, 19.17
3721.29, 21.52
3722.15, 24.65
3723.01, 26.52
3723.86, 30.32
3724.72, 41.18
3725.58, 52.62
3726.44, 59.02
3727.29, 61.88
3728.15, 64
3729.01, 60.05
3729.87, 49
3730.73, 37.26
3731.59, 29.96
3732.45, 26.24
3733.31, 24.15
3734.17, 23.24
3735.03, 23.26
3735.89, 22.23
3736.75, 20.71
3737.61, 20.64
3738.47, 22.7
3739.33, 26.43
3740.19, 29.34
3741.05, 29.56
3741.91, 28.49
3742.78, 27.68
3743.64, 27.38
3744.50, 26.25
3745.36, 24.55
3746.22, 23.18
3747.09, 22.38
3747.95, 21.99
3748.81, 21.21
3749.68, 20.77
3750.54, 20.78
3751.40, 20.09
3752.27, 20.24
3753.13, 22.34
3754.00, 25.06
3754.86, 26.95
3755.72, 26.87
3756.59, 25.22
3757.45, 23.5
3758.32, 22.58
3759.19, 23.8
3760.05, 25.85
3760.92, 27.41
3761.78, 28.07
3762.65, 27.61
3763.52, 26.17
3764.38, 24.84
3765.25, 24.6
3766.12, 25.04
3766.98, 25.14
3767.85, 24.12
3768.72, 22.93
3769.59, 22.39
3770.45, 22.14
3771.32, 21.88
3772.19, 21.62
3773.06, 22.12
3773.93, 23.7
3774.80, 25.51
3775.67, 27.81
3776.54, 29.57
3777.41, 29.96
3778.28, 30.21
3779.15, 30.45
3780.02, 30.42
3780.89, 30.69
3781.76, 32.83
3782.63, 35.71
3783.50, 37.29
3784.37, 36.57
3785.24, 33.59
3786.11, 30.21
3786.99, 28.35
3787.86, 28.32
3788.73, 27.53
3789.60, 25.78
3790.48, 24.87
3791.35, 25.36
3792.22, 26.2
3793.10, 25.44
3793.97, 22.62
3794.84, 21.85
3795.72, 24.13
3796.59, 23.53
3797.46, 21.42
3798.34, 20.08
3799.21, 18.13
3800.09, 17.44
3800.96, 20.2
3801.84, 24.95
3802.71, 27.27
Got 2.0 AA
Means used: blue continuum 25.6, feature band 24.5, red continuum 28.9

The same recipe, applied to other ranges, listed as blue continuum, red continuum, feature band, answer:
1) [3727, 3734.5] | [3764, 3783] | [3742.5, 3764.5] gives 5.96 AA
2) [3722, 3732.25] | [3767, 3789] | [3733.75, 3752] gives 7.25 AA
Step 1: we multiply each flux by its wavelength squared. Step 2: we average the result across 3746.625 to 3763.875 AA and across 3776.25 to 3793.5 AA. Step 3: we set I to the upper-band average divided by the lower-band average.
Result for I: 1.27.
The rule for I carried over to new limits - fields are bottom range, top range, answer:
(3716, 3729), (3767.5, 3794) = 0.83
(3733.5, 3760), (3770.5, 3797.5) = 1.17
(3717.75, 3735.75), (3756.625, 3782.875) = 0.77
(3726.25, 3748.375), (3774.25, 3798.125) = 0.92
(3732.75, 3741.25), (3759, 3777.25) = 1.05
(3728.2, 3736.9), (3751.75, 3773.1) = 0.74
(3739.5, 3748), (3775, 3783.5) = 1.20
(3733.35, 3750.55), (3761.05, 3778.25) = 1.05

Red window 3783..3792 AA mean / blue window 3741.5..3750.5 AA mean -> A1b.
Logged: 1.23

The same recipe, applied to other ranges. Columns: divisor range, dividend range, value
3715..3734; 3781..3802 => 0.78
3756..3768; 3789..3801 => 0.90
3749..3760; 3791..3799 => 1.00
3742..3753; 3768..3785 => 1.21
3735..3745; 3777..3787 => 1.27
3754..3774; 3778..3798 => 1.15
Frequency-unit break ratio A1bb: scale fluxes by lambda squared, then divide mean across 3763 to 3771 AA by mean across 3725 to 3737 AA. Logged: 0.6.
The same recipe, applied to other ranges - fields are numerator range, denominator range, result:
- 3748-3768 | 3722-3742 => 0.70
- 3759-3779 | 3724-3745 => 0.75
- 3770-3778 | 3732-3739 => 1.11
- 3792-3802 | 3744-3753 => 1.02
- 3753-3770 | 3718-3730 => 0.67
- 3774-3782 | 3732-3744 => 1.19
